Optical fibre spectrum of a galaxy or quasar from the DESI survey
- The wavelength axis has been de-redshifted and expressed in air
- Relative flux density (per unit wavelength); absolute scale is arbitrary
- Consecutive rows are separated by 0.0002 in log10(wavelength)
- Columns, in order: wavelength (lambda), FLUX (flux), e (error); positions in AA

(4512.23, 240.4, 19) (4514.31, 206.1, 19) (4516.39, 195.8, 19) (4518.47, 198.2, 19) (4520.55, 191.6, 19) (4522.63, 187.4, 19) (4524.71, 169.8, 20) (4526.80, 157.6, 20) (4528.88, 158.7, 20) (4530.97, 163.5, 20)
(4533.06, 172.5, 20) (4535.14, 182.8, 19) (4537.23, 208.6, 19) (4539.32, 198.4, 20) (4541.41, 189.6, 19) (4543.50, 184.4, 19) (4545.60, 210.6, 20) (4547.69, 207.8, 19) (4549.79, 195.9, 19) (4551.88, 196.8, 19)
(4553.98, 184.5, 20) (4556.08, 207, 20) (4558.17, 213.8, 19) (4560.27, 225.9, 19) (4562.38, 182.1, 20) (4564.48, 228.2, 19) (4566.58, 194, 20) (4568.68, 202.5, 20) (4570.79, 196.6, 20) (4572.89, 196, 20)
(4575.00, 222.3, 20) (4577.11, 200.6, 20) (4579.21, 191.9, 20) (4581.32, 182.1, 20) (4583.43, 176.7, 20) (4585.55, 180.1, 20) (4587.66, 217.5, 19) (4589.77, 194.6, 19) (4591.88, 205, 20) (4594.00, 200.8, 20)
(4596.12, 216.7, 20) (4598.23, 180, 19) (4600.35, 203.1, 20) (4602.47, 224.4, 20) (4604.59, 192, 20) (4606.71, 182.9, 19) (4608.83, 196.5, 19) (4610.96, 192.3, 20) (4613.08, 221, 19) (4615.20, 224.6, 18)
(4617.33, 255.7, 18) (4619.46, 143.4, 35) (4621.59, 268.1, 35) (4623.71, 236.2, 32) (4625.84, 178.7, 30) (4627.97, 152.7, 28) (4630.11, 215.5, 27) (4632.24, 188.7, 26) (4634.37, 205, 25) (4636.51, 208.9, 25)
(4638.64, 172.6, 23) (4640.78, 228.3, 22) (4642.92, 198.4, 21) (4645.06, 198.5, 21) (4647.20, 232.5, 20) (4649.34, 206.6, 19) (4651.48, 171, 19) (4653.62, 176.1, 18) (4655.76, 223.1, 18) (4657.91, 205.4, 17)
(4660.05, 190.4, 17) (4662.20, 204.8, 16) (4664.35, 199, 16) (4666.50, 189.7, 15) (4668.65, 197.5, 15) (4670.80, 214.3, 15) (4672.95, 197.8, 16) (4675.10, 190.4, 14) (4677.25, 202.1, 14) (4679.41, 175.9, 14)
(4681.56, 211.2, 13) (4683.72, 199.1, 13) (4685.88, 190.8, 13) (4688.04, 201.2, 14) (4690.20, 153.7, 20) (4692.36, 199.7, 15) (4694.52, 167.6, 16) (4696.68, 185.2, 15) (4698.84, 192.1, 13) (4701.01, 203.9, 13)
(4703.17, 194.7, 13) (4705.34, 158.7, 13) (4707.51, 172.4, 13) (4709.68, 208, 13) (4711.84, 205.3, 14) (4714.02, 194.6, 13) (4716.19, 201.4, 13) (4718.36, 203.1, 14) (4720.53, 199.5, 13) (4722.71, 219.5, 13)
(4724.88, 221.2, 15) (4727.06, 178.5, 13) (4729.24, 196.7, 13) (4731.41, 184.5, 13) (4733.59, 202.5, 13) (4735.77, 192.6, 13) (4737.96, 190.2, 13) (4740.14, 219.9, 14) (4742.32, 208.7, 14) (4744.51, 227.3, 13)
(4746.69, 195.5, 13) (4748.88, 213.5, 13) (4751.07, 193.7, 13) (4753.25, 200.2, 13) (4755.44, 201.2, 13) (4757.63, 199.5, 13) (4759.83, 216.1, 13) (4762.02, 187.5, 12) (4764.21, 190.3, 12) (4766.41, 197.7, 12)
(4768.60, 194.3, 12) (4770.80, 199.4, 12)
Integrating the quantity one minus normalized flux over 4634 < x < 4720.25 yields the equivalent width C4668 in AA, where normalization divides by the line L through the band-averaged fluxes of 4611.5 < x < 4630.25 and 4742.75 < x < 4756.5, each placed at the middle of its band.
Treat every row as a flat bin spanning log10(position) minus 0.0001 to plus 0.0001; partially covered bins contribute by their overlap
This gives 5.08 AA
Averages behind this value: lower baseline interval 210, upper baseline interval 205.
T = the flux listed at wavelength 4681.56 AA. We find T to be 211.2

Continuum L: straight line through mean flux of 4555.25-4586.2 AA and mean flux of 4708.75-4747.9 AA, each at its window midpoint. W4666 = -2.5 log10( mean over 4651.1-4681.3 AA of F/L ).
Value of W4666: 0.028 mag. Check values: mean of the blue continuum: 200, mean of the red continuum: 203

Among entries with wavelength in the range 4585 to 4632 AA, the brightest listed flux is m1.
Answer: 268.1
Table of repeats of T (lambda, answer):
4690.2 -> 153.7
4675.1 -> 190.4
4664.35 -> 199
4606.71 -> 182.9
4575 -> 222.3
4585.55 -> 180.1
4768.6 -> 194.3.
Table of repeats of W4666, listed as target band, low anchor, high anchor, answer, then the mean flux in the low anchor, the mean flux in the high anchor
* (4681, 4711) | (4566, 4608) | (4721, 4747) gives 0.076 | 198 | 203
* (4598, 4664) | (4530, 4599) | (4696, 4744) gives -0.029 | 197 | 197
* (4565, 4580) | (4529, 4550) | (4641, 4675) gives -0.049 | 190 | 201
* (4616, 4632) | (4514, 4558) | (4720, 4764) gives -0.063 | 189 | 202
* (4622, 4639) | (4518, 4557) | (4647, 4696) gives -0.033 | 187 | 195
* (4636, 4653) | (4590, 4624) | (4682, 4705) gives -0.009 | 208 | 188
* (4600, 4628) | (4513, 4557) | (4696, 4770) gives -0.077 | 189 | 199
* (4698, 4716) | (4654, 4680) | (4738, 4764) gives 0.055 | 199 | 205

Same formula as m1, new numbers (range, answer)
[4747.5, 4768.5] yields 216.1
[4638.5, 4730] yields 232.5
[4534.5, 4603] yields 228.2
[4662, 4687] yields 214.3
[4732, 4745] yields 227.3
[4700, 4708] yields 203.9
